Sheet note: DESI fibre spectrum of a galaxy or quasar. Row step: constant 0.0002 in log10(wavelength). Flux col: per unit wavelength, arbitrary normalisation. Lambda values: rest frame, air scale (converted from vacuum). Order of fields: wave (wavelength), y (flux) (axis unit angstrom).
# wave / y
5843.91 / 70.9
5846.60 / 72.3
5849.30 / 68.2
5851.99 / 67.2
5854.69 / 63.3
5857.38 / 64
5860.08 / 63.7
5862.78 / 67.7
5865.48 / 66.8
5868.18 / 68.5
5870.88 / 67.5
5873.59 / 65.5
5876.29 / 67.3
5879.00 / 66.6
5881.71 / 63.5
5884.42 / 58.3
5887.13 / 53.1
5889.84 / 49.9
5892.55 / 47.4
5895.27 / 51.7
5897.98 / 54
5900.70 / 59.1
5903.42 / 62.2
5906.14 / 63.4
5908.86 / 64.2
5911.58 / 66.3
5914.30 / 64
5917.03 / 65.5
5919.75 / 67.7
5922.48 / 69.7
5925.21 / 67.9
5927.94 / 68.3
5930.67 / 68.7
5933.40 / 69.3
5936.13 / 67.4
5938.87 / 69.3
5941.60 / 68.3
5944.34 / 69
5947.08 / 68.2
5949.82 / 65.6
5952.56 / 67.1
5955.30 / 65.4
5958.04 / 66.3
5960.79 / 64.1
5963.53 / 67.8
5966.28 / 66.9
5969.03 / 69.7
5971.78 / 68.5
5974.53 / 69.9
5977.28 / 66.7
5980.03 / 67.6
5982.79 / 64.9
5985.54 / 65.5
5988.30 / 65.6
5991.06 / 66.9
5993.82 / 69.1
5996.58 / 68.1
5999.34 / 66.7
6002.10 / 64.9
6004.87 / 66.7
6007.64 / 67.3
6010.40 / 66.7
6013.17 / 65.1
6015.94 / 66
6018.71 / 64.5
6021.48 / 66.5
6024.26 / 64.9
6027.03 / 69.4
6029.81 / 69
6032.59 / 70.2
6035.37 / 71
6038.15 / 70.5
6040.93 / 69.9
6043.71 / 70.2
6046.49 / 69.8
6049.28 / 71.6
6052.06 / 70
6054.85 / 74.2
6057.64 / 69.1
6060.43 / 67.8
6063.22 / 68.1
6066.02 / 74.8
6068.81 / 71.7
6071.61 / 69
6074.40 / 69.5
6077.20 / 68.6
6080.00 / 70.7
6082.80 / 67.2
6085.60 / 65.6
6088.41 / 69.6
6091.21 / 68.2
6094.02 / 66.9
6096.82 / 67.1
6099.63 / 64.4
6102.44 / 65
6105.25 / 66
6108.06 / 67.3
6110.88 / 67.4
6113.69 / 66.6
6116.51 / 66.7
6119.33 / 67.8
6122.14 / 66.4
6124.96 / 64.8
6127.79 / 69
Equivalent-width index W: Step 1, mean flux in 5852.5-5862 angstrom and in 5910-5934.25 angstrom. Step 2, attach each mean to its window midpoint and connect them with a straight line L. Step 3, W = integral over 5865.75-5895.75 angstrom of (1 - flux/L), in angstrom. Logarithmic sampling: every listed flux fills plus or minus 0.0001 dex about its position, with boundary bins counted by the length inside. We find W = 2.3 angstrom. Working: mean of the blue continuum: 64.2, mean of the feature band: 60.4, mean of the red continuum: 67.4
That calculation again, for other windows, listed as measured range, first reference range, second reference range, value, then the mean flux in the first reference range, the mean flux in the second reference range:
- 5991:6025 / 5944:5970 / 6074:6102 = 0.4 angstrom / 66.9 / 67.6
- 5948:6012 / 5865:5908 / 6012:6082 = -1.4 angstrom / 60.2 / 69.3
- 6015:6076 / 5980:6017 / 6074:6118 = -2.4 angstrom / 66.5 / 67.2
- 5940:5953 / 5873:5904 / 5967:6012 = -0.9 angstrom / 57.9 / 67.2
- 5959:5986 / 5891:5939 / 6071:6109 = -1.0 angstrom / 63.5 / 67.5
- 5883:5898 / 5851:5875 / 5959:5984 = 3.2 angstrom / 66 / 67.3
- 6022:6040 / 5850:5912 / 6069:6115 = -0.9 angstrom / 61.8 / 67.6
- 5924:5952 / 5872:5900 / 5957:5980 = -1.9 angstrom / 57.8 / 67.5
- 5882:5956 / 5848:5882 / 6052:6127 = 3.7 angstrom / 66.2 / 68.1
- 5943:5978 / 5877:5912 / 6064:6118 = -3.2 angstrom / 58.4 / 68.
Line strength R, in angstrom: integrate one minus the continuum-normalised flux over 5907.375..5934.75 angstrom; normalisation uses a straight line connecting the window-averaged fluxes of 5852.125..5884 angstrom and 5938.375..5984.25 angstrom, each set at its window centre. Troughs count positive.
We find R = -0.2 angstrom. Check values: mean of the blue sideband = 65.7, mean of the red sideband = 67.3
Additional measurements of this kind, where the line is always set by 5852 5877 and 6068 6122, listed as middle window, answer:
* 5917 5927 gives -0.2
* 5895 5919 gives 1.7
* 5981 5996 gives 0.1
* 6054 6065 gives -0.4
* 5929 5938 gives -0.3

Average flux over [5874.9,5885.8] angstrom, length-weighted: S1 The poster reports 63.9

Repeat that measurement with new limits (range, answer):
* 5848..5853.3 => 67.8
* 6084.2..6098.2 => 67.5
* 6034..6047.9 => 70.3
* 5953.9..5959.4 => 65.9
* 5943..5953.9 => 67.5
